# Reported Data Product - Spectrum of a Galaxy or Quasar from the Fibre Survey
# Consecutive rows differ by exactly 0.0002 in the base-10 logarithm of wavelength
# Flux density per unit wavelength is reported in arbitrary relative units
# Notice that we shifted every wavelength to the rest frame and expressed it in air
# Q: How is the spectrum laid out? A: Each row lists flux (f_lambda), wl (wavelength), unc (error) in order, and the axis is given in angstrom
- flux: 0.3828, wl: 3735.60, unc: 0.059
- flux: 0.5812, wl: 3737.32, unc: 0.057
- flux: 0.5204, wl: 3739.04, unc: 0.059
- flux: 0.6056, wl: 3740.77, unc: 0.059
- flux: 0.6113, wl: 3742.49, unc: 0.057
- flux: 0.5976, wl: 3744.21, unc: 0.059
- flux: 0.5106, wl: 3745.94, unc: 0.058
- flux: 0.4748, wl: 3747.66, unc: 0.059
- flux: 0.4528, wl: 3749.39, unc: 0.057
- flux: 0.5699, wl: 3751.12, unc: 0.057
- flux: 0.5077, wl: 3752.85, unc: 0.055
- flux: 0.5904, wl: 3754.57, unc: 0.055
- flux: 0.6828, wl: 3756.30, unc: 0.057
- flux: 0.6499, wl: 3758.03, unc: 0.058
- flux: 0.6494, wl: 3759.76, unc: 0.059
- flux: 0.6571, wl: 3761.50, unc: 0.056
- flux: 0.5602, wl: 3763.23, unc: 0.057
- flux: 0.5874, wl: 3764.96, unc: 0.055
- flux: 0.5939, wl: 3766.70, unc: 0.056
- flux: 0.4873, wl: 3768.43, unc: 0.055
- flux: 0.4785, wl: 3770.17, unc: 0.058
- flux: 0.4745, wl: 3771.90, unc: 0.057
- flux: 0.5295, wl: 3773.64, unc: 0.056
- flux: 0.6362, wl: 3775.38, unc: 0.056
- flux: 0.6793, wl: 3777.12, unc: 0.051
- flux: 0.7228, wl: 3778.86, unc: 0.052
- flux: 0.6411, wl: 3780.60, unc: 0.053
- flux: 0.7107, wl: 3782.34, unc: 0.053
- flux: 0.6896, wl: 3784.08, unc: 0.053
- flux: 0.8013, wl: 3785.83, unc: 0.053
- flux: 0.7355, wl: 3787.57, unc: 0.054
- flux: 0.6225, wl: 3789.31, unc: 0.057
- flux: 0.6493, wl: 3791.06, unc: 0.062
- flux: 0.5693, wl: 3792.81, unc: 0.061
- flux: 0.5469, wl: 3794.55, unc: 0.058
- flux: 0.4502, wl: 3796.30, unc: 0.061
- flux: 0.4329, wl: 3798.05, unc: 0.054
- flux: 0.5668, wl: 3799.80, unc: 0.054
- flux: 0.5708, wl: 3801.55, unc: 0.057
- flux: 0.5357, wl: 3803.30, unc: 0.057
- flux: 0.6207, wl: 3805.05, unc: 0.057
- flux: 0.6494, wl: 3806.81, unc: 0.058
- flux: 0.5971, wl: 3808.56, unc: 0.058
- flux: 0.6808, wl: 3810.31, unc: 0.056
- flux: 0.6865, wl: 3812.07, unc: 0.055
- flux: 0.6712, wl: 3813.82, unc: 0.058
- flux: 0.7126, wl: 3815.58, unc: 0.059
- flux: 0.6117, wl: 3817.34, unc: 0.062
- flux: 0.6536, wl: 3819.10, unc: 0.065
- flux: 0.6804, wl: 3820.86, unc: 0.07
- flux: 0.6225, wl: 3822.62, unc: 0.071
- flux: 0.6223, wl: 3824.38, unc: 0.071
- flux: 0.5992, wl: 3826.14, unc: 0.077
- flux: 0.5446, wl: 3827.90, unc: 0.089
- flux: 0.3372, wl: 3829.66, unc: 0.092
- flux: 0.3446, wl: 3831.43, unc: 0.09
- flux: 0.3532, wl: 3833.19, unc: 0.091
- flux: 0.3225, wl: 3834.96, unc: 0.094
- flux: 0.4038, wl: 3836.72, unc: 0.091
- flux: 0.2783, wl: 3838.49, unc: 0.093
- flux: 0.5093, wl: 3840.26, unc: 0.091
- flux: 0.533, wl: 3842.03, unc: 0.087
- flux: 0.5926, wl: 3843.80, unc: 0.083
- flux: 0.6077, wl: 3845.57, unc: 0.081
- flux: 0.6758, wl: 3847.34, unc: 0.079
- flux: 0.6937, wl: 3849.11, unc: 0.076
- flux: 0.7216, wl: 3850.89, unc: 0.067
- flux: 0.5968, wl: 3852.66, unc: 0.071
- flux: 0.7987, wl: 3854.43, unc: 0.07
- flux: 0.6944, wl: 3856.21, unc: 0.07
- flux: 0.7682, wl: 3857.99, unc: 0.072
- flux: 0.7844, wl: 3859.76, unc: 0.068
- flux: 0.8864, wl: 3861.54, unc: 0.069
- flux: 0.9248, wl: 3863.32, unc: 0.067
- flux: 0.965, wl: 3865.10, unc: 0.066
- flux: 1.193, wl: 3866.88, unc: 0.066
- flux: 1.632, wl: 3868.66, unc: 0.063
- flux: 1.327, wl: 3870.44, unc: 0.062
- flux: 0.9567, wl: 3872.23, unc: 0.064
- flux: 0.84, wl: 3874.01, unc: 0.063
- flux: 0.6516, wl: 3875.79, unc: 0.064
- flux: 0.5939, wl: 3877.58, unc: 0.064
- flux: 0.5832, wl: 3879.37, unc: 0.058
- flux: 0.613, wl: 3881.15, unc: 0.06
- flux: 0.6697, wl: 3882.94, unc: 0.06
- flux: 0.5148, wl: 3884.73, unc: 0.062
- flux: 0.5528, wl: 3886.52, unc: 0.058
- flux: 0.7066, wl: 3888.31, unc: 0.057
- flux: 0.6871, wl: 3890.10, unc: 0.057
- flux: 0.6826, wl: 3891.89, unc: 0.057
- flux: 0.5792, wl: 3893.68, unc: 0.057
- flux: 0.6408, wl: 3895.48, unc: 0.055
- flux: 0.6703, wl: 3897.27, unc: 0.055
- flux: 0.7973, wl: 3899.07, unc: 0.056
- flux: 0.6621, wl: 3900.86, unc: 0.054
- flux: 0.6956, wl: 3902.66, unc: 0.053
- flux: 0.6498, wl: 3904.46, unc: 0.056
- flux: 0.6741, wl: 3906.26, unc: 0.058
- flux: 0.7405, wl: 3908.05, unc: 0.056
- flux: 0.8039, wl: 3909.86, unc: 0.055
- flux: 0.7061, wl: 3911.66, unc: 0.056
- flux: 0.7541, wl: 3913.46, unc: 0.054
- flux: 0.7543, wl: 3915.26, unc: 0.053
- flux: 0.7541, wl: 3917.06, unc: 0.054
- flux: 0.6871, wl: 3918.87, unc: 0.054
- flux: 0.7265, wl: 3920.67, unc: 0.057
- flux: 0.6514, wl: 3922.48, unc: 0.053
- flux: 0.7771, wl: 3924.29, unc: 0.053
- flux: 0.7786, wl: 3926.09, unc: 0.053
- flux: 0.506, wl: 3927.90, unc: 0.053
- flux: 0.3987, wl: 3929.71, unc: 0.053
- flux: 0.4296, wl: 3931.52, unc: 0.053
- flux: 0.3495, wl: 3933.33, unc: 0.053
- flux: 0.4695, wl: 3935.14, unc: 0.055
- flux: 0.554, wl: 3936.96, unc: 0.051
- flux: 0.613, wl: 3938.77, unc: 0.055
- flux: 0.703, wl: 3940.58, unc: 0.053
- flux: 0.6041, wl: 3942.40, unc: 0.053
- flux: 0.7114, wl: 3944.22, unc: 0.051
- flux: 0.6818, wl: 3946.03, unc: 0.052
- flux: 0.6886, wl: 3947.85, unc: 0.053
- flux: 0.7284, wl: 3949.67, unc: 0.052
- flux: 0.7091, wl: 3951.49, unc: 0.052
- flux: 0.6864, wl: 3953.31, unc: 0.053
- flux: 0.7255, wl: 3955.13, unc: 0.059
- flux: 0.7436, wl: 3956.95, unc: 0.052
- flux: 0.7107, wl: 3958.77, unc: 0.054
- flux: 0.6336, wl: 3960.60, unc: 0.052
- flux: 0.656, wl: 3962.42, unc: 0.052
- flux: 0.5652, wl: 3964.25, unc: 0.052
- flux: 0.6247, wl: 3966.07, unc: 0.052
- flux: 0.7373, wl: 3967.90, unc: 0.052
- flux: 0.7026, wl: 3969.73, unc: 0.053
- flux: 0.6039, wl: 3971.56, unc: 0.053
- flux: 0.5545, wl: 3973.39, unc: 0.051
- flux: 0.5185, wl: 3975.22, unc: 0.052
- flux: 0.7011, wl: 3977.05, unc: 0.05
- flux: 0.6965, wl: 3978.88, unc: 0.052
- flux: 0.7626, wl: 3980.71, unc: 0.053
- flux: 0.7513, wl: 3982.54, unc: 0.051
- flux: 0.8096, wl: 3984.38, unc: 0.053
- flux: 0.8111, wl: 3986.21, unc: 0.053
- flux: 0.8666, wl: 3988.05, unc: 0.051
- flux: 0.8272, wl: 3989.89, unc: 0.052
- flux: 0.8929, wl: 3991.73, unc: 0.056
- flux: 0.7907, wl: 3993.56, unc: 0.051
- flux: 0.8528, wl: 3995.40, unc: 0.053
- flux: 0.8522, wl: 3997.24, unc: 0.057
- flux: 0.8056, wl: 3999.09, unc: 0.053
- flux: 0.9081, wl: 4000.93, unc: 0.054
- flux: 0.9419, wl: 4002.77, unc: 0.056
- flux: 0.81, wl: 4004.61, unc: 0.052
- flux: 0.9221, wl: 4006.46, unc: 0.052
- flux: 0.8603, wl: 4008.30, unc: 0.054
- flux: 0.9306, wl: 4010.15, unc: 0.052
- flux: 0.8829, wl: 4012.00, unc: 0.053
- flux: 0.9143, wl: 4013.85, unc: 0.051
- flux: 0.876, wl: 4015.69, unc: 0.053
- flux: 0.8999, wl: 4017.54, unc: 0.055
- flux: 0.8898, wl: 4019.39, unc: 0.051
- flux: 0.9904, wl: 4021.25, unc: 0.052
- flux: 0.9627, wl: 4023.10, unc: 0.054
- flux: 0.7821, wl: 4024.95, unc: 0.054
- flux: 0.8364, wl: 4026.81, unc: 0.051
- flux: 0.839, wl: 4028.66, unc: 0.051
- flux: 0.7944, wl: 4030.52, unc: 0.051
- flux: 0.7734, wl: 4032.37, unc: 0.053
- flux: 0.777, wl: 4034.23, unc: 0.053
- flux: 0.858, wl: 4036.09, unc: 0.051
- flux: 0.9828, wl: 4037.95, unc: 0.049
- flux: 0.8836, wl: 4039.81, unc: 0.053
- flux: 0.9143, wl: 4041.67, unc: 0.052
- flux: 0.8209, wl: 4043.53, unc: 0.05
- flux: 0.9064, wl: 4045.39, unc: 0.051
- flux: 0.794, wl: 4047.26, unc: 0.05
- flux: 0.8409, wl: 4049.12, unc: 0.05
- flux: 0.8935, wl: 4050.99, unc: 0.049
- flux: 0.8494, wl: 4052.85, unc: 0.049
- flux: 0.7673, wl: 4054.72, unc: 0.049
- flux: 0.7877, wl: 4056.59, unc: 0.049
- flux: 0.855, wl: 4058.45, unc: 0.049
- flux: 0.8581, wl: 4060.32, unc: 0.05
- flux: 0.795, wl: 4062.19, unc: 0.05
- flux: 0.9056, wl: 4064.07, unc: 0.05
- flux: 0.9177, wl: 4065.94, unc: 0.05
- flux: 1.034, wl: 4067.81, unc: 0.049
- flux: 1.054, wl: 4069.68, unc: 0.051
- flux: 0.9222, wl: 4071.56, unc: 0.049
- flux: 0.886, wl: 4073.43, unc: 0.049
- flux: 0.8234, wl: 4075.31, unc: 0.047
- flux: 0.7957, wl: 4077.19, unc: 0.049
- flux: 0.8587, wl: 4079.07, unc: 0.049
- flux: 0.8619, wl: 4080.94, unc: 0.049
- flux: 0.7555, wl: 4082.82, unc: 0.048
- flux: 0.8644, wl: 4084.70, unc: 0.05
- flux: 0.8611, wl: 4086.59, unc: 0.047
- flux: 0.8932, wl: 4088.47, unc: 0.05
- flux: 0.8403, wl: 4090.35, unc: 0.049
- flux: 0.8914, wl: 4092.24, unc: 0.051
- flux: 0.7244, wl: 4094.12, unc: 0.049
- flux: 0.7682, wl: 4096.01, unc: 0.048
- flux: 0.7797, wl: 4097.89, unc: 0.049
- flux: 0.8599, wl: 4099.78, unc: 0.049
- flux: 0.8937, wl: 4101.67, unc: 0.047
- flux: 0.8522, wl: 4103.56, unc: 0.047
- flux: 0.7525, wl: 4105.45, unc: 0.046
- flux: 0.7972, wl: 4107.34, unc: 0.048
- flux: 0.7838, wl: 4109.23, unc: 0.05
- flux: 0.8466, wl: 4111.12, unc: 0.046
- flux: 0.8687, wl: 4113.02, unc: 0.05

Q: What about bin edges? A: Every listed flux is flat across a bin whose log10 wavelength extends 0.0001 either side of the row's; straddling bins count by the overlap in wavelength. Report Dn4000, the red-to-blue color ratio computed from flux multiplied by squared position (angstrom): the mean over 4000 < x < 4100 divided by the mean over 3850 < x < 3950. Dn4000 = 1.3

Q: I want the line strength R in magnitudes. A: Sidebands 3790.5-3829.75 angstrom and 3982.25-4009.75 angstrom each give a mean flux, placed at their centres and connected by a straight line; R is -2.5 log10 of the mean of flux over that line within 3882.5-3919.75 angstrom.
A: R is 0.06 mag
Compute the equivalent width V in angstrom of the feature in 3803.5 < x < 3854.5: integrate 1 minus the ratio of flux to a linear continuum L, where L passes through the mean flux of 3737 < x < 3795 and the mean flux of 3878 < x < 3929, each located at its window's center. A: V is 5.03 angstrom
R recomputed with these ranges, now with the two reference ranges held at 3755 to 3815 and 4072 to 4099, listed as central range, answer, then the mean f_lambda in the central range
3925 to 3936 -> 0.405 mag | 0.494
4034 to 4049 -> -0.093 mag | 0.87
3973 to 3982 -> 0.147 mag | 0.657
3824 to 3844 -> 0.409 mag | 0.444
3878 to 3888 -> 0.153 mag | 0.594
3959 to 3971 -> 0.138 mag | 0.655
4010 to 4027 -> -0.149 mag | 0.897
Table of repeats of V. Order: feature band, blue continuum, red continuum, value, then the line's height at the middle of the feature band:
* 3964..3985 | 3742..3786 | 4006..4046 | 3.86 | 0.821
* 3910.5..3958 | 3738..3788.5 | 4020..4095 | 6.39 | 0.752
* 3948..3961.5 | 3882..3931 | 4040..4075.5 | 0.61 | 0.738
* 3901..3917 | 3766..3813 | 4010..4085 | 0.15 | 0.728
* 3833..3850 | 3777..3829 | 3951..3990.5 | 3.73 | 0.644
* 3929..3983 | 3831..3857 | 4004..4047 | 8.30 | 0.748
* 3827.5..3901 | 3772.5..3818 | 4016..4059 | 0.50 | 0.692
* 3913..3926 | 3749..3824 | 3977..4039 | 0.40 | 0.755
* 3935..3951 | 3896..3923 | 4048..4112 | 1.99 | 0.741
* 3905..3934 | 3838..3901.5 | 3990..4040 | 4.68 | 0.786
